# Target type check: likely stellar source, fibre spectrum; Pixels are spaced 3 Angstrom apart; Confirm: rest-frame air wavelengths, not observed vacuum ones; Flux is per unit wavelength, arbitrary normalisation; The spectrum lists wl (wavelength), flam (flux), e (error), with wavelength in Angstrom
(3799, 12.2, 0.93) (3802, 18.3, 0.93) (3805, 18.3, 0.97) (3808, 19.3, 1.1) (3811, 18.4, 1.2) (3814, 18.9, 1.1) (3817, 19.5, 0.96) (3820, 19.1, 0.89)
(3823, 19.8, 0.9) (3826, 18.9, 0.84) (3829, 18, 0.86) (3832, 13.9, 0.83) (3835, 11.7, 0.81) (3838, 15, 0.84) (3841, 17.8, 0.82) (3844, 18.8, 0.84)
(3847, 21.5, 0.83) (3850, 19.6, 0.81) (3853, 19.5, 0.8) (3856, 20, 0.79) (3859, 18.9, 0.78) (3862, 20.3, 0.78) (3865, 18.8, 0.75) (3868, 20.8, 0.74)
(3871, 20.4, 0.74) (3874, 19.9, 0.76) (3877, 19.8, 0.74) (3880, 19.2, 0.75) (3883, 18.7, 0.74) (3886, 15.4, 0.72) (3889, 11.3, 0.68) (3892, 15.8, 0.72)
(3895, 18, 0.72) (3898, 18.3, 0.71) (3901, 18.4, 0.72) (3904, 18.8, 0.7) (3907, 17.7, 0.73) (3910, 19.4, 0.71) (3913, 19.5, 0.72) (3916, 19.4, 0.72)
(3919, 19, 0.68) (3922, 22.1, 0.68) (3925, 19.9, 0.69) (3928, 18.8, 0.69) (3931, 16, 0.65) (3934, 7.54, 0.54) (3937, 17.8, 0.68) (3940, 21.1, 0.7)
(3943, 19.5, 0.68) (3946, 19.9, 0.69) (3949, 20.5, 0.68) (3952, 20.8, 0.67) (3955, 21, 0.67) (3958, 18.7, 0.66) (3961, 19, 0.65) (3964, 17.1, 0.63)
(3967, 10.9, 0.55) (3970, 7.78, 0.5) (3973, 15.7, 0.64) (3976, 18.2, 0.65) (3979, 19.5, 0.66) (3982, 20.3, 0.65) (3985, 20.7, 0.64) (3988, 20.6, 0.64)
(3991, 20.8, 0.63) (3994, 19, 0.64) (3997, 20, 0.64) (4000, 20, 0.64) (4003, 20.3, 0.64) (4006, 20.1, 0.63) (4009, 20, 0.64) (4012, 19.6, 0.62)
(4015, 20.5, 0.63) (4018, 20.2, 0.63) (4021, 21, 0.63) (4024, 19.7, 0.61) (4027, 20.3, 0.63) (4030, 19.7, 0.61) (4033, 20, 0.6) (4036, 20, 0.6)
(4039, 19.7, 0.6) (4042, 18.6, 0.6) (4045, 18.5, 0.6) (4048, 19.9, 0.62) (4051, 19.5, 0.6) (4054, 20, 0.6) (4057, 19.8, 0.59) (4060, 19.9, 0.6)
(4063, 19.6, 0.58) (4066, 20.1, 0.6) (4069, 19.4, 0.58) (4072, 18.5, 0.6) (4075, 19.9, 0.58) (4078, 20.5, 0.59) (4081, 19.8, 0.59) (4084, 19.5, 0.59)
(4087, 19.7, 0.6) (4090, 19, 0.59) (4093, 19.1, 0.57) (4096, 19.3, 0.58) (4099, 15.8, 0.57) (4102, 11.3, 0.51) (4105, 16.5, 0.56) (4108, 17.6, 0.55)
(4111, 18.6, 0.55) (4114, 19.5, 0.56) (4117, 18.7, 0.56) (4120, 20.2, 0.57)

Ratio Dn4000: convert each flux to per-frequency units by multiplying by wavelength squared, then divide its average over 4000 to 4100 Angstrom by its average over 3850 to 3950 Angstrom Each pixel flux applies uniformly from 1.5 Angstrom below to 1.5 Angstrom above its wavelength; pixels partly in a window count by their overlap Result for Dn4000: 1.14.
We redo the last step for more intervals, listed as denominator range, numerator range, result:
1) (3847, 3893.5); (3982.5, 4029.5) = 1.16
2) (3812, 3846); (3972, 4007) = 1.22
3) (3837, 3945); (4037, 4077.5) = 1.15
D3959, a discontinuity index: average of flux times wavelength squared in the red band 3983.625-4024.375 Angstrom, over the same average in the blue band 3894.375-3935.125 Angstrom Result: 1.16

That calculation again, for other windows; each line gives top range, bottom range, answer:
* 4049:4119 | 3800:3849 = 1.20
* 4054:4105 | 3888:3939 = 1.16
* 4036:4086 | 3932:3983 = 1.19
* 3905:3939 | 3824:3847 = 1.12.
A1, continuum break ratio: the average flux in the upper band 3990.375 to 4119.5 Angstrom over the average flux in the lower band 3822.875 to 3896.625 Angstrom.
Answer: 1.07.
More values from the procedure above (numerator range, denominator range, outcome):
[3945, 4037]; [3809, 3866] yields 1.04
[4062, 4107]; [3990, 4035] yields 0.92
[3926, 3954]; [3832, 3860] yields 1.01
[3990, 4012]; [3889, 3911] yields 1.14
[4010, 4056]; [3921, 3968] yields 1.09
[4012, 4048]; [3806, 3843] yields 1.13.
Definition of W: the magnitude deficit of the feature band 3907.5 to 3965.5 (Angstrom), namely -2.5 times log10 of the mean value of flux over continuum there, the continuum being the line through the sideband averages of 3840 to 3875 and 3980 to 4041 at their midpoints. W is 0.06 mag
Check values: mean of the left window 19.7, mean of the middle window 18.8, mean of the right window 20.1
